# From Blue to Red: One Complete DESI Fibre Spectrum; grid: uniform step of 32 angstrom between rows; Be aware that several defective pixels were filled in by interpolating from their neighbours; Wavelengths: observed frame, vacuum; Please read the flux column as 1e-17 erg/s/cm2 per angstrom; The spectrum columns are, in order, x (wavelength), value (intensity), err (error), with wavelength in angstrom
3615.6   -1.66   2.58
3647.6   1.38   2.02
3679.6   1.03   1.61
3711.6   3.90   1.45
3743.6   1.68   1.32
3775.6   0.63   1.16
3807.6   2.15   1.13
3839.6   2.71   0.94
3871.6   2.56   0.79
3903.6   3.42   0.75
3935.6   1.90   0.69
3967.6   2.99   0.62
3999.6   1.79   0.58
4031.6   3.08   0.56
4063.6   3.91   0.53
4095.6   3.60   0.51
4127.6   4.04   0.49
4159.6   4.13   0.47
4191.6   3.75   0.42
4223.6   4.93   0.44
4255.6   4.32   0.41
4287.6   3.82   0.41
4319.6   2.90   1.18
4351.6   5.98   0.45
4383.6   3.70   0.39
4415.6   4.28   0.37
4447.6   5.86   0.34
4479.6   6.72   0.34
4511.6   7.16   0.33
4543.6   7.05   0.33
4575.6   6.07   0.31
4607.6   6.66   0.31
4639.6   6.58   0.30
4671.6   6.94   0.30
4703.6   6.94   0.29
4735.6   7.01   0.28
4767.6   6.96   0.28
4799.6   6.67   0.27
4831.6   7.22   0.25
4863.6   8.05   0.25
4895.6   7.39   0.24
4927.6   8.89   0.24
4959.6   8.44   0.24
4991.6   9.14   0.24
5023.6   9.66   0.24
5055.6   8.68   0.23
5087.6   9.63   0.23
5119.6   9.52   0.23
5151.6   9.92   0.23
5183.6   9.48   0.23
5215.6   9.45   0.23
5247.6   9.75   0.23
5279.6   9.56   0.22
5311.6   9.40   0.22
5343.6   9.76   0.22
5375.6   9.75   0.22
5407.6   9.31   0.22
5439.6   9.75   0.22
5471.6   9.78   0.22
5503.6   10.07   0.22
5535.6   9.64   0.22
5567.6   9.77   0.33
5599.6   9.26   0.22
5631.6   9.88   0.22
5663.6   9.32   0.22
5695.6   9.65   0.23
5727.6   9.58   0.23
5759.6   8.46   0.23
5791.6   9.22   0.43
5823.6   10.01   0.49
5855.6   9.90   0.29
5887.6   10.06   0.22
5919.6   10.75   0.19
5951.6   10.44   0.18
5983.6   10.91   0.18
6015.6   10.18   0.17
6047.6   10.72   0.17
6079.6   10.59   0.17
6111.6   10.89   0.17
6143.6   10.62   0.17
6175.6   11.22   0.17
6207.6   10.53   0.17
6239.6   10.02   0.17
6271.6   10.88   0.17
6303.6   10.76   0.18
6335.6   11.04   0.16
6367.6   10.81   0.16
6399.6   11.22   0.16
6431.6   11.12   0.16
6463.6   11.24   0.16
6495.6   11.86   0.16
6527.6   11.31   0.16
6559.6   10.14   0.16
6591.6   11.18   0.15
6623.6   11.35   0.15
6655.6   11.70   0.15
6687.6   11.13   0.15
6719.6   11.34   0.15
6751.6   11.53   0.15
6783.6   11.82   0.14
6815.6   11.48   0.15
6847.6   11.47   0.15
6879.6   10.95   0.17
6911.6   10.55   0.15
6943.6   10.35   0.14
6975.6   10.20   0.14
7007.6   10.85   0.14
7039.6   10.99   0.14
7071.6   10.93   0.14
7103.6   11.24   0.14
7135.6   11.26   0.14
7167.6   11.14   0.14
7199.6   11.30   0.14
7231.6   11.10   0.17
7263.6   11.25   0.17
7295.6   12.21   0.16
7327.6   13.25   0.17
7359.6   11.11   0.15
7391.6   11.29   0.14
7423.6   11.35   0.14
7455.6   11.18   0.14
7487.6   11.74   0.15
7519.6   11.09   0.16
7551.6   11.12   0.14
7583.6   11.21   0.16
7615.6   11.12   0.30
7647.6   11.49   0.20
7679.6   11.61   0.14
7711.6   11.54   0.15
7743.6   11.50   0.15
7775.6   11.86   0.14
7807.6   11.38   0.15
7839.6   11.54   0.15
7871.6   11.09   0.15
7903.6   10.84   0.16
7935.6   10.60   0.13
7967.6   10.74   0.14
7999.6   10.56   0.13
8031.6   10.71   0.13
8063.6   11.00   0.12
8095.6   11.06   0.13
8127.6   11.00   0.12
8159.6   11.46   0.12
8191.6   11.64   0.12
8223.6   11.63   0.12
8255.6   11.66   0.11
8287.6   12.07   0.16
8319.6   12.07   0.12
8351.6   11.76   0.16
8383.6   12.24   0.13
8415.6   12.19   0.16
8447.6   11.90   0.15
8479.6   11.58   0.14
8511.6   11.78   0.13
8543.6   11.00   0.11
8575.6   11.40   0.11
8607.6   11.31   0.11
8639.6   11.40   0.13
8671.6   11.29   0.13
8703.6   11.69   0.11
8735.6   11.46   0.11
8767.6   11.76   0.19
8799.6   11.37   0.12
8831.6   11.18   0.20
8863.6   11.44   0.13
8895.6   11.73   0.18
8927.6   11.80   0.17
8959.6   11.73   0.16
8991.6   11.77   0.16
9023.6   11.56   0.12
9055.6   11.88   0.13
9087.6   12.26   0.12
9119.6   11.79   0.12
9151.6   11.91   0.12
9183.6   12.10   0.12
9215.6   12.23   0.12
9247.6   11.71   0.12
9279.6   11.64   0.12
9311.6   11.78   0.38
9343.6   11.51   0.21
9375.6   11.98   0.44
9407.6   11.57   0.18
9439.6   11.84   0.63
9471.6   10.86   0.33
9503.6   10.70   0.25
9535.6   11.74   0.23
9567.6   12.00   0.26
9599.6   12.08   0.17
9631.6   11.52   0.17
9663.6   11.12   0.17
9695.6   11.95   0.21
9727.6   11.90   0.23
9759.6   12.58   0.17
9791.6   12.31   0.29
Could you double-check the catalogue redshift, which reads 0.114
